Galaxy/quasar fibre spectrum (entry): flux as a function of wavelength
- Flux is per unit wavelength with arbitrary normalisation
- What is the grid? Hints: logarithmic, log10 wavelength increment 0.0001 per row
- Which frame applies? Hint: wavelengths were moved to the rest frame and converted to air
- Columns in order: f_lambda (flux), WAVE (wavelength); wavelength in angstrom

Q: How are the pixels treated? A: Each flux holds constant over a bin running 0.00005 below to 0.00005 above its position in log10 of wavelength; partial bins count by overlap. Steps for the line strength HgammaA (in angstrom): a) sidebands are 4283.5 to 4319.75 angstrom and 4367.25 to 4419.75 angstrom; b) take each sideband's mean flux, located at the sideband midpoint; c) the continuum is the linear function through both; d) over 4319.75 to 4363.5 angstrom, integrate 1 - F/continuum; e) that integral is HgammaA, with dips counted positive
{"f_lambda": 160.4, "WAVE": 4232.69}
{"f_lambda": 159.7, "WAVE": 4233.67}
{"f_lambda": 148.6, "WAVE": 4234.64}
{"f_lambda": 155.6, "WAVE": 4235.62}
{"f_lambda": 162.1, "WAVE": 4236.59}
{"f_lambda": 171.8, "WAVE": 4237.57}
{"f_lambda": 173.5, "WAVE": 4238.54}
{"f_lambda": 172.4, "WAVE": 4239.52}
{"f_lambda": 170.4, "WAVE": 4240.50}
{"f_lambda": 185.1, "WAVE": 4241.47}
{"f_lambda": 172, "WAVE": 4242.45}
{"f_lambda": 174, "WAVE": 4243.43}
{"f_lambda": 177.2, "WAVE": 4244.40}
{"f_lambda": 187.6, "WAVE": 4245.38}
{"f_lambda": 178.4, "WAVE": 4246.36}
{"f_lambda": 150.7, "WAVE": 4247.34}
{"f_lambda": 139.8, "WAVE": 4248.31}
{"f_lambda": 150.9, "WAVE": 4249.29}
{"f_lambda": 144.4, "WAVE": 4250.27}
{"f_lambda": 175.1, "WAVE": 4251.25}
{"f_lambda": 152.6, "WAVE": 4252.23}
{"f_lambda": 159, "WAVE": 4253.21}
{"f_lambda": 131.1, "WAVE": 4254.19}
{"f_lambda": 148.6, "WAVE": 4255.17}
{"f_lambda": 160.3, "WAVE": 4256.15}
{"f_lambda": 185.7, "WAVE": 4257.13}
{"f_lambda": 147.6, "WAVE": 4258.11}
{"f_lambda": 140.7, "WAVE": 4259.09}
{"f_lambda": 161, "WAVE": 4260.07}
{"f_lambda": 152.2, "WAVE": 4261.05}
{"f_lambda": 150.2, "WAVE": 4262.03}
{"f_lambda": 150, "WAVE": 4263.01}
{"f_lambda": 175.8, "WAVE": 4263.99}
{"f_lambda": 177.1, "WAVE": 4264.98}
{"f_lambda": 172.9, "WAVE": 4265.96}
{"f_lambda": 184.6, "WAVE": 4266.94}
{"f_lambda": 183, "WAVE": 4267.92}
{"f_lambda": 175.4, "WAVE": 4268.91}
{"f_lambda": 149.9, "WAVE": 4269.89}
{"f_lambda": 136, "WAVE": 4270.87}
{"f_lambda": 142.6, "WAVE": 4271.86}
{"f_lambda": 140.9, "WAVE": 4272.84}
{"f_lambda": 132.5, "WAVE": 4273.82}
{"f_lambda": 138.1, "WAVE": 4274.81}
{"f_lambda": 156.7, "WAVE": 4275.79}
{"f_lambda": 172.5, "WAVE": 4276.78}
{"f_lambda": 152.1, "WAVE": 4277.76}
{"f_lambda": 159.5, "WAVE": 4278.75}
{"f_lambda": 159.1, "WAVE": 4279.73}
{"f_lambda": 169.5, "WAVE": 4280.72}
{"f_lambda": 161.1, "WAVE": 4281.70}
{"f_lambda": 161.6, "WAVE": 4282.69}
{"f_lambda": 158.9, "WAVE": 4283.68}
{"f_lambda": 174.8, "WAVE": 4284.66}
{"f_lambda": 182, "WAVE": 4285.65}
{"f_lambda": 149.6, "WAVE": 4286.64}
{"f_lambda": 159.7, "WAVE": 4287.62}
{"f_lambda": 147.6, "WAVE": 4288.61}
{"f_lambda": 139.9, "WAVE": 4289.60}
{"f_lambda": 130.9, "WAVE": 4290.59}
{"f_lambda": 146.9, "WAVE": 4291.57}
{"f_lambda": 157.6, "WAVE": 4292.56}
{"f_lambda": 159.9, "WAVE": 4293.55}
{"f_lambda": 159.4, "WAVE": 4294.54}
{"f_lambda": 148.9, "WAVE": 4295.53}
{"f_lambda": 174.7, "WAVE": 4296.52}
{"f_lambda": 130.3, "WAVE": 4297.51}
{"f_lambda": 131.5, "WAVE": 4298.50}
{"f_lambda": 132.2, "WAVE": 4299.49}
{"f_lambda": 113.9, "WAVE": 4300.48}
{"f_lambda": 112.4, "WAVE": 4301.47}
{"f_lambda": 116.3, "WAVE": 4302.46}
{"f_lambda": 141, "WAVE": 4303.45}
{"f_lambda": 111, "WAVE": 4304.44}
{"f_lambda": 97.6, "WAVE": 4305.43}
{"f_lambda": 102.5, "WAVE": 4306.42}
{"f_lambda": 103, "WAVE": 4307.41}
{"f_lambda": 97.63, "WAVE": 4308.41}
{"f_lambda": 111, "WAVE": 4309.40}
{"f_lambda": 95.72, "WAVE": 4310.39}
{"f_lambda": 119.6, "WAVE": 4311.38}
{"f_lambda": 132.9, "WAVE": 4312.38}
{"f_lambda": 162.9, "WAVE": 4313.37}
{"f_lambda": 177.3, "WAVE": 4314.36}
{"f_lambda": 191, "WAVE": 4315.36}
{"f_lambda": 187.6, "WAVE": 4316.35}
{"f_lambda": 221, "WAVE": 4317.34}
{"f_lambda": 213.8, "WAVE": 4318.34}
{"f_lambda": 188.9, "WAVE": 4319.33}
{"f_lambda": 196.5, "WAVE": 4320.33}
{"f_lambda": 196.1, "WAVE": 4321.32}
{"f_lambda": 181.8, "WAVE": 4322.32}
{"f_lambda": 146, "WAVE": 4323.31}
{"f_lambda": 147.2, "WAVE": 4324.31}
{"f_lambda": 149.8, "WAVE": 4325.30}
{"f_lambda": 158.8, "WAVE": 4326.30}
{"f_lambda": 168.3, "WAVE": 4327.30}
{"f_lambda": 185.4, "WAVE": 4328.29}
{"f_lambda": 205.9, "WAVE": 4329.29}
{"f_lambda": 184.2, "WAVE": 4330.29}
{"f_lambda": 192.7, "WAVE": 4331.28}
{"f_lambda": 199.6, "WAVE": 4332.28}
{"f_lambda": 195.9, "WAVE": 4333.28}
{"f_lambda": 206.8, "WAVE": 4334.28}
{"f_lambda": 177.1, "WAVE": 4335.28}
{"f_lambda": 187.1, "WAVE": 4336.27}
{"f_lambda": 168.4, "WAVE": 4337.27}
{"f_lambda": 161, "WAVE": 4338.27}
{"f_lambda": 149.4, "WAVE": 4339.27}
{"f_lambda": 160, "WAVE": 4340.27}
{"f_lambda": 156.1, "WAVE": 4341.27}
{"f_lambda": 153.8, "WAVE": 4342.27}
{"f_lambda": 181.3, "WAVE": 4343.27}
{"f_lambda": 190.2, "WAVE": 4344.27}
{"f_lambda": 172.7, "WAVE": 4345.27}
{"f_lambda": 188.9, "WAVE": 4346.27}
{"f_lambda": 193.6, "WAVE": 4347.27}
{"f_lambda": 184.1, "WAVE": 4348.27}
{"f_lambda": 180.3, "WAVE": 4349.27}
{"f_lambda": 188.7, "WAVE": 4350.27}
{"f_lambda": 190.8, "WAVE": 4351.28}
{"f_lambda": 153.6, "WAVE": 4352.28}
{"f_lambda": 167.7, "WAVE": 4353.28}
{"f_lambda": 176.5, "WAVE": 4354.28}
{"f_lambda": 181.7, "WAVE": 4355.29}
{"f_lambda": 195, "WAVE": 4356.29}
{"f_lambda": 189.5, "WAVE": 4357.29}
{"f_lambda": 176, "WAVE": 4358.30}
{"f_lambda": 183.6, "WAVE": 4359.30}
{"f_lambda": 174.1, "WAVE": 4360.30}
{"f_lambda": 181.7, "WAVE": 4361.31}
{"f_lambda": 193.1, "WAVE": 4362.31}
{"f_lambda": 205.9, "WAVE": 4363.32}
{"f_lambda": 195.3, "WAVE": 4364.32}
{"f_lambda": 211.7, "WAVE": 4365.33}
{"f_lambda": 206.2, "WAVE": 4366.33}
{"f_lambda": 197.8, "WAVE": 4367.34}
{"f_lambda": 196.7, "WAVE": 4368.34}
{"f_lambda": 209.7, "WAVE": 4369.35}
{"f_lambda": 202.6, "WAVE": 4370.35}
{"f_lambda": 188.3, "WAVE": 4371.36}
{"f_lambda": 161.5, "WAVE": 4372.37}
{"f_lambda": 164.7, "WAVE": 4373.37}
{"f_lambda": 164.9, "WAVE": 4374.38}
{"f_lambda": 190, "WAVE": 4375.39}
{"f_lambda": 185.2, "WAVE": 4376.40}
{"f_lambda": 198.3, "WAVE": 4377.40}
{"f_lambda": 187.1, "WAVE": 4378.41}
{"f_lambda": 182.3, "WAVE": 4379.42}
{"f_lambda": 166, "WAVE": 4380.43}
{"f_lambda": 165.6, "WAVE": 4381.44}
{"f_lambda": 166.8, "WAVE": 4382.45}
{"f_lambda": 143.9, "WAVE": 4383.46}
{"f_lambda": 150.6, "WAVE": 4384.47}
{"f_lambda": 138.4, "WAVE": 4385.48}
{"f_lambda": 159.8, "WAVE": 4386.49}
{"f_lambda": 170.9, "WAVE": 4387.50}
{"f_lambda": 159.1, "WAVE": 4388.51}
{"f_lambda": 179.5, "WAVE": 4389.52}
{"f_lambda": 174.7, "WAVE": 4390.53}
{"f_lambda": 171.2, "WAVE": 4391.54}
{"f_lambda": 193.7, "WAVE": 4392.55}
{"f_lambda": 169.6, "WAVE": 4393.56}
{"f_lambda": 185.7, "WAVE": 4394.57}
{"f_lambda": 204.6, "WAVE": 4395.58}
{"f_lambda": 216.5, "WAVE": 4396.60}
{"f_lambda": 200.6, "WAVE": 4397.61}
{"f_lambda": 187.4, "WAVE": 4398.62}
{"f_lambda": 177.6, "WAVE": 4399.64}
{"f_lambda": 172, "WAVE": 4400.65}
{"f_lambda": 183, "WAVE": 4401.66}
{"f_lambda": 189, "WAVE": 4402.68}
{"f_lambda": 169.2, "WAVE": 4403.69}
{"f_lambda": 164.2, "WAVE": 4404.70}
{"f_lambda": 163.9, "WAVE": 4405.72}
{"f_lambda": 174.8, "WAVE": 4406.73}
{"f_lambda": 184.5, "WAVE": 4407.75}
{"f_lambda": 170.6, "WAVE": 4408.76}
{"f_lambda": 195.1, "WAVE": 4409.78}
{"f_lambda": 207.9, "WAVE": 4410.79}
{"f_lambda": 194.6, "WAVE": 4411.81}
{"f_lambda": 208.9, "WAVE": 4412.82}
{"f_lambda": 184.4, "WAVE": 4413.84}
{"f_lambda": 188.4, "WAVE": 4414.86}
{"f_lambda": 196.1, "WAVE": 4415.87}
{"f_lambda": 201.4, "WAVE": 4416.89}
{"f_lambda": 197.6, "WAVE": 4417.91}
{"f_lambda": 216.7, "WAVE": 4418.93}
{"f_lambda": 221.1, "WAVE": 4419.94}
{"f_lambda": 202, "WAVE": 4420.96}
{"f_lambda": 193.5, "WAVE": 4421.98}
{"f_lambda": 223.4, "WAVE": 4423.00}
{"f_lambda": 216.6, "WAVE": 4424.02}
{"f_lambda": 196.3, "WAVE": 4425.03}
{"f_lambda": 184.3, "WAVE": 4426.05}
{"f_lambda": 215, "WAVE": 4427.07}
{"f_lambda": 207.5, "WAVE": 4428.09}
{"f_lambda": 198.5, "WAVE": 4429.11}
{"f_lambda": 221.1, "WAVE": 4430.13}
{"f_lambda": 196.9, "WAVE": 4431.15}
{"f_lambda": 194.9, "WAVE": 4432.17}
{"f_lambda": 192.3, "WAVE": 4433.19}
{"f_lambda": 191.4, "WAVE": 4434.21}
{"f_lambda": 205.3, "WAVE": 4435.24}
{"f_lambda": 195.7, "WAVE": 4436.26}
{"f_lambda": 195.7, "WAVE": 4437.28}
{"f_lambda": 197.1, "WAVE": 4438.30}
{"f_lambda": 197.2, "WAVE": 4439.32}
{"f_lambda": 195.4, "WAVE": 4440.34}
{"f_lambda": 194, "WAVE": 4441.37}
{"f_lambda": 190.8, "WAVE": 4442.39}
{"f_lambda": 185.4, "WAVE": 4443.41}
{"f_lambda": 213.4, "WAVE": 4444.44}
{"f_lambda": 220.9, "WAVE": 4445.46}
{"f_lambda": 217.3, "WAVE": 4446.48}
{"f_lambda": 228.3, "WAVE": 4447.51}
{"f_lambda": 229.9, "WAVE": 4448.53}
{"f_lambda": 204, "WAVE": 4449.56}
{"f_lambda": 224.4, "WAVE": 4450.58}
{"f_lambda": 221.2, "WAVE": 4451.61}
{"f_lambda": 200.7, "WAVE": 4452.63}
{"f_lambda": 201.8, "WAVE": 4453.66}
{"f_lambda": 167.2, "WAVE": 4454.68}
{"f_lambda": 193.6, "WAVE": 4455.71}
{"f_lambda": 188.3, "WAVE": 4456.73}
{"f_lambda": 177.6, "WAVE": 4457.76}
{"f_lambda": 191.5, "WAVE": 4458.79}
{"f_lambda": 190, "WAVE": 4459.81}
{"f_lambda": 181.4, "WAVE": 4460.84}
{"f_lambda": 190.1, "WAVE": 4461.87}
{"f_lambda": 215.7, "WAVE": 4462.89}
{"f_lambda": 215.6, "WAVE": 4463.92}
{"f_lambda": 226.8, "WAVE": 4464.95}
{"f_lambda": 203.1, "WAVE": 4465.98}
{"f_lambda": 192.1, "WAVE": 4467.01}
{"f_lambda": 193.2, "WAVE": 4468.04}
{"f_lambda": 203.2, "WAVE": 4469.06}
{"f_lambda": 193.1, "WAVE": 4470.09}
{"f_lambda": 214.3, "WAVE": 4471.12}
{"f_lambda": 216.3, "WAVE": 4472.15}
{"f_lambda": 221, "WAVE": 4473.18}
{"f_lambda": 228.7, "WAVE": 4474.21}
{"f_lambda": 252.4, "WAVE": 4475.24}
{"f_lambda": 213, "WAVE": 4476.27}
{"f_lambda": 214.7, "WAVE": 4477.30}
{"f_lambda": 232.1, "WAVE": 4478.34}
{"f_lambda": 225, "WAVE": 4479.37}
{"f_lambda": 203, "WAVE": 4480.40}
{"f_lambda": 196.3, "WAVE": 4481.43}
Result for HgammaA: -4.8 angstrom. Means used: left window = 145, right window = 182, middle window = 179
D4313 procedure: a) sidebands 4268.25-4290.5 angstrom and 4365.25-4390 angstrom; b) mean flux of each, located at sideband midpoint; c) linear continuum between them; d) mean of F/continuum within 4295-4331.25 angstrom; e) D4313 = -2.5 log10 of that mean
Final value 0.079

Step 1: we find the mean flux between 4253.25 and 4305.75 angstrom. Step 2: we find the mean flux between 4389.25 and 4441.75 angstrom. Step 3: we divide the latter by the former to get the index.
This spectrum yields 1.28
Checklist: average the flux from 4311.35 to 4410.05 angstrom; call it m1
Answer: 180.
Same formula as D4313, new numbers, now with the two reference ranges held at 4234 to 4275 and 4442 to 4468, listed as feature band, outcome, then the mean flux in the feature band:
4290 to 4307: 0.262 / 133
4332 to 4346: 0.017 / 175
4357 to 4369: -0.055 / 193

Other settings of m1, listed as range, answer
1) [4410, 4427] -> 202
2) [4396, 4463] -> 197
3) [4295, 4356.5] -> 163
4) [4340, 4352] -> 178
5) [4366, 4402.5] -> 180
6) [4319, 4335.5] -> 181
